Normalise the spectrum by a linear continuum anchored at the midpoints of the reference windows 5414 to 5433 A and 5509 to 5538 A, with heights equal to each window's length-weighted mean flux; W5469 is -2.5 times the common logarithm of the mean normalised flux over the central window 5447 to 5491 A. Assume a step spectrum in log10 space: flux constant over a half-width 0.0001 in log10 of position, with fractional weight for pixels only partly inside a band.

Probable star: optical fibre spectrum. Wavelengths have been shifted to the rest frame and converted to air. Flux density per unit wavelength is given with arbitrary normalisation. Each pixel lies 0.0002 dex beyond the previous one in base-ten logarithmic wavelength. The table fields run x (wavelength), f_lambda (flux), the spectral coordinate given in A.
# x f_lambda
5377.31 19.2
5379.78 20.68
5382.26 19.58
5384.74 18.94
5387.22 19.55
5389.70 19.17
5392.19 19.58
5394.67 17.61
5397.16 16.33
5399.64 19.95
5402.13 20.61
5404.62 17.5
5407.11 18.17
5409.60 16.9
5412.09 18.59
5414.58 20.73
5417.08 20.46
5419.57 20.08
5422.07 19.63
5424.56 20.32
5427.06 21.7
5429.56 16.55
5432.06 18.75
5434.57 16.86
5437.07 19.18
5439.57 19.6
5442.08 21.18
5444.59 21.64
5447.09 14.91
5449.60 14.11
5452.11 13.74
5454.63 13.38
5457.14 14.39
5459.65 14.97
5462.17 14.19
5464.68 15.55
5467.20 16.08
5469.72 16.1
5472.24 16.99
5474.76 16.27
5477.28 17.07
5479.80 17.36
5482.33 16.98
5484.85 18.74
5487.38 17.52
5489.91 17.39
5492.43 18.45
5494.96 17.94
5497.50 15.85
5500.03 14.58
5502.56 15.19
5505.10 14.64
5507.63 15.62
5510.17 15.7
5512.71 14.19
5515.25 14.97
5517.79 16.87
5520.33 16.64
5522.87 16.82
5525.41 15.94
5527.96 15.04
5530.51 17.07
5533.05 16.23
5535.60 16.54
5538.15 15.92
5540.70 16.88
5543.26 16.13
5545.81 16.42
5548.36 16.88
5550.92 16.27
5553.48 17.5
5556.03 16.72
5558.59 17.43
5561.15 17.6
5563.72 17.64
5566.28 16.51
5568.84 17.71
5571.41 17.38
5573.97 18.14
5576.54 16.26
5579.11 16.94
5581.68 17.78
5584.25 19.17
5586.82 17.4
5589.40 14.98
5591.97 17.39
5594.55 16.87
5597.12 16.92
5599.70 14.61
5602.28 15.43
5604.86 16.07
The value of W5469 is 0.13 mag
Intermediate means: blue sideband 19.8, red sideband 16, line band 15.9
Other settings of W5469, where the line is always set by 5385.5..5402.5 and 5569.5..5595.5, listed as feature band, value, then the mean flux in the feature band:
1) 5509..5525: 0.12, 15.9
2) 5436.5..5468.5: 0.13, 16.3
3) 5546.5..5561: 0.03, 17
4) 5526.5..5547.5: 0.09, 16.3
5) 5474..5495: 0.03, 17.5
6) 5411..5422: -0.07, 19.9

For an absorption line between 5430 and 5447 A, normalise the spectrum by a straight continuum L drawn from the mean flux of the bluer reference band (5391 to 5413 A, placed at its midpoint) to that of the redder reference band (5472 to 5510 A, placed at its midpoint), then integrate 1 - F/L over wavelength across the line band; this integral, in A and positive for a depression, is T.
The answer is -1.4 A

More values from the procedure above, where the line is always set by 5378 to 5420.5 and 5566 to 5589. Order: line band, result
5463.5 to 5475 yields 1.39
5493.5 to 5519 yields 3.54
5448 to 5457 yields 2.28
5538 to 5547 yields 0.69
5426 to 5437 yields 0.17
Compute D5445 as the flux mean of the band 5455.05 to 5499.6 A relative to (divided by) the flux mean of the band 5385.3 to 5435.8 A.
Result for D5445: 0.87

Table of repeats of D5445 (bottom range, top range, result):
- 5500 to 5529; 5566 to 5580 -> 1.11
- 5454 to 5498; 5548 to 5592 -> 1.05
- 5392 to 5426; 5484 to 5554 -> 0.86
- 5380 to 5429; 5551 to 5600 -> 0.89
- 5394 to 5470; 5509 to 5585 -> 0.94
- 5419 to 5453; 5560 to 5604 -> 0.92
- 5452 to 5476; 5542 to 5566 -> 1.11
